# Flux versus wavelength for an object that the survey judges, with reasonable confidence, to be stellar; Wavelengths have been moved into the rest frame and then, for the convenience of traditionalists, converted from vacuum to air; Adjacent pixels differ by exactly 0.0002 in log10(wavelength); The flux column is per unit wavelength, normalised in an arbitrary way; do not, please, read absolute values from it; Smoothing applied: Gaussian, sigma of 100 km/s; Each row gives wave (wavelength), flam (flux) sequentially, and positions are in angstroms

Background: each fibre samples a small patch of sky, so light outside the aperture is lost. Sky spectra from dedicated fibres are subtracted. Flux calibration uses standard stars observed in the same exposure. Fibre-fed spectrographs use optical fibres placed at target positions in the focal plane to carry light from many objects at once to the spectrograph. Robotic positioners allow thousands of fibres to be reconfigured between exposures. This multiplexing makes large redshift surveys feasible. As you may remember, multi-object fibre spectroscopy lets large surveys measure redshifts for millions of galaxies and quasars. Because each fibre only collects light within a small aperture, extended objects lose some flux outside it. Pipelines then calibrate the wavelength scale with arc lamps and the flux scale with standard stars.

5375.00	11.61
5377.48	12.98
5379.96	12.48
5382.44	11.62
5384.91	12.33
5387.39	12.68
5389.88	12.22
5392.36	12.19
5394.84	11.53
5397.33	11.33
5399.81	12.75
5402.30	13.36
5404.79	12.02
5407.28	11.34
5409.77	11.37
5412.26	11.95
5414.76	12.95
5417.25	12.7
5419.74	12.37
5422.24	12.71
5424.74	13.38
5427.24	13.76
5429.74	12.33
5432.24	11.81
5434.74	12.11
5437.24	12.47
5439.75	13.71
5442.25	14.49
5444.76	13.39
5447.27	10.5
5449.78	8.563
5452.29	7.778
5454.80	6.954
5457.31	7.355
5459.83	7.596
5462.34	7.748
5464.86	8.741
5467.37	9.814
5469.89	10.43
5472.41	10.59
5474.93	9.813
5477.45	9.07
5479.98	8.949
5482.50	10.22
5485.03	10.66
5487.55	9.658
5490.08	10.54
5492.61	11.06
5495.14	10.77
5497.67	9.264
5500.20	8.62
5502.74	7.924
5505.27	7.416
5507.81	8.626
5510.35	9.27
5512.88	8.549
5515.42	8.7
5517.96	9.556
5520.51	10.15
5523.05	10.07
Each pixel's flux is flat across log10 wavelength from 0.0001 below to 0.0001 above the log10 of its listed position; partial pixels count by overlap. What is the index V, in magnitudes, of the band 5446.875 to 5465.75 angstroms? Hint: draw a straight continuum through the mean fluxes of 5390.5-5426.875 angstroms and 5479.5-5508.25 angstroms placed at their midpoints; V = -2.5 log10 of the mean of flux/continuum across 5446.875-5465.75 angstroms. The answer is 0.317 mag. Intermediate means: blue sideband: 12.3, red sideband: 9.51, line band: 8.03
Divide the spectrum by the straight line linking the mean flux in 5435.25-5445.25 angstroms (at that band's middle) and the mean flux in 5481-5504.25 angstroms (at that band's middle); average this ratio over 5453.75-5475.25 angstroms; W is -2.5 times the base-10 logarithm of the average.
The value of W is 0.31 mag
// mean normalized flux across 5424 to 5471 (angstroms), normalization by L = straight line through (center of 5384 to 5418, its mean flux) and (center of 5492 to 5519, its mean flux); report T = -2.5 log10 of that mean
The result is 0.02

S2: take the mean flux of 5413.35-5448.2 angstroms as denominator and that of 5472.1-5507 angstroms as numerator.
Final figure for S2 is 0.7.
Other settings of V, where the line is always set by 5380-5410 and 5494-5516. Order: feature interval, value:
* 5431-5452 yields -0.12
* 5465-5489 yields -0.03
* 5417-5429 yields -0.15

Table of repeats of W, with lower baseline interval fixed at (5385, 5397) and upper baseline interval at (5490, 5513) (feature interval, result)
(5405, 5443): -0.13 mag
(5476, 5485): 0.01 mag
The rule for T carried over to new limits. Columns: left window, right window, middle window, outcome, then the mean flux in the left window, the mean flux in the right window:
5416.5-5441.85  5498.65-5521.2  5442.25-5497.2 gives 0.11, 12.8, 8.73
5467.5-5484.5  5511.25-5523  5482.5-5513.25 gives 0.02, 9.87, 9.33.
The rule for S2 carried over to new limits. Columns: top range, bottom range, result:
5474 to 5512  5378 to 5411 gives 0.78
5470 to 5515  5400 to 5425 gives 0.77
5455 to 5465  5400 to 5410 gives 0.63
